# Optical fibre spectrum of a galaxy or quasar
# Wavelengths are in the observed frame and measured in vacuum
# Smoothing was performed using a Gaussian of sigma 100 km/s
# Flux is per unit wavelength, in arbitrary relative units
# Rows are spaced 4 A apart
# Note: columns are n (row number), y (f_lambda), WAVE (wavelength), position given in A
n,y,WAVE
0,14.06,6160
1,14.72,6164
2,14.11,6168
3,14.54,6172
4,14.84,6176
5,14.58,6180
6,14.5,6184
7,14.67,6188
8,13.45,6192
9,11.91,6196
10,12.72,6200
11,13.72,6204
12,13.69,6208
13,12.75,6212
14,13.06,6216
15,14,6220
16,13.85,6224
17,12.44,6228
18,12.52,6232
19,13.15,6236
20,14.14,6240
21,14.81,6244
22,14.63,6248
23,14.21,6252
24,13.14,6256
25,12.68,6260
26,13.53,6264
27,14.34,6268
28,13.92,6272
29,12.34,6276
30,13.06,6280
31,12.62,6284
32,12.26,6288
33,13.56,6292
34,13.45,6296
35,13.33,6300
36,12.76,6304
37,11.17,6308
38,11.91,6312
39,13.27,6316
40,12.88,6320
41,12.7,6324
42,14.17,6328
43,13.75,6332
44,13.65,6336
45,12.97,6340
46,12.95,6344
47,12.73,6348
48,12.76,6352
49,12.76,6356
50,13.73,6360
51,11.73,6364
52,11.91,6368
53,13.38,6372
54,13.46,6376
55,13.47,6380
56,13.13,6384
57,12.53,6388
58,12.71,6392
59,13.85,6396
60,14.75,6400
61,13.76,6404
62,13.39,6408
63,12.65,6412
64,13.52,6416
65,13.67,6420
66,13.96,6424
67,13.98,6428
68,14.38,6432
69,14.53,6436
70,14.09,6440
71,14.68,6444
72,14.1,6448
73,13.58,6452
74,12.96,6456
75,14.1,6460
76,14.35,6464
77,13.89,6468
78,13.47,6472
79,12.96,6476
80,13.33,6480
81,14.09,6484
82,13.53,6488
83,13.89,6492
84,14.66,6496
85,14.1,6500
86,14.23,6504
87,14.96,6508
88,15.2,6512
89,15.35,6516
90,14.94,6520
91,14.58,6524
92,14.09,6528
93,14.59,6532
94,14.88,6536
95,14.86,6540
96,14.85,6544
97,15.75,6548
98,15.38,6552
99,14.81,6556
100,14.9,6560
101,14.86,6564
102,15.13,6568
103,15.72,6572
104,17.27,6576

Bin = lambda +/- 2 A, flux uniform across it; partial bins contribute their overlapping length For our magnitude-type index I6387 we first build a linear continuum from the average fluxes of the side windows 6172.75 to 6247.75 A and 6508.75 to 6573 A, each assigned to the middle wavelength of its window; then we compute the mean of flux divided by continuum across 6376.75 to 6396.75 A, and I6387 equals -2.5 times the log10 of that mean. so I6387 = 0.098 mag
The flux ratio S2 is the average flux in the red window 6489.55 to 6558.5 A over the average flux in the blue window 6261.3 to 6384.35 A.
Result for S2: 1.1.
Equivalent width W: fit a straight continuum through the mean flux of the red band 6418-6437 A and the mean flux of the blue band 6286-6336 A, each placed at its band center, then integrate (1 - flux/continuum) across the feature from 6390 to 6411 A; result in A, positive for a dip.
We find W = 0.27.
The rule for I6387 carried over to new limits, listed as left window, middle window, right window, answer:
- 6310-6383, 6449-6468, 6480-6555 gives 0.02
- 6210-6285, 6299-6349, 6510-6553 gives 0.07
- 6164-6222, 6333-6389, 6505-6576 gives 0.11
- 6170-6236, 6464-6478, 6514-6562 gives 0.08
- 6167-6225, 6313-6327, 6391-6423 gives 0.06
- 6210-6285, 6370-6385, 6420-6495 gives 0.03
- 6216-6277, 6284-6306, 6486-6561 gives 0.06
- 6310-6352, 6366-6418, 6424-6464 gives 0.03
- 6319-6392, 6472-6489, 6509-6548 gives 0.07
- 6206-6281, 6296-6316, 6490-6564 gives 0.11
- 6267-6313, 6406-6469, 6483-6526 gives 0.01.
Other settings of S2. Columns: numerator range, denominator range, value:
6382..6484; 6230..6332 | 1.04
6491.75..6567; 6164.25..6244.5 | 1.08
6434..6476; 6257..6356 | 1.07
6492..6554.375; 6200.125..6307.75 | 1.11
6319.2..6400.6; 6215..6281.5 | 0.97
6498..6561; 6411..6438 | 1.07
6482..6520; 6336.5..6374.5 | 1.13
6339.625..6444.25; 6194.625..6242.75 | 1.01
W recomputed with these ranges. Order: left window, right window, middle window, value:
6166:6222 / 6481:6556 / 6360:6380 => 2.0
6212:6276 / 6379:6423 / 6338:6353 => 0.7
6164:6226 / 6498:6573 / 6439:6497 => 3.3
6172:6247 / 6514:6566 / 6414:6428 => 0.7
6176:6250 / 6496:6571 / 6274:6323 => 4.3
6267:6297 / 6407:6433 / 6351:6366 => 0.8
